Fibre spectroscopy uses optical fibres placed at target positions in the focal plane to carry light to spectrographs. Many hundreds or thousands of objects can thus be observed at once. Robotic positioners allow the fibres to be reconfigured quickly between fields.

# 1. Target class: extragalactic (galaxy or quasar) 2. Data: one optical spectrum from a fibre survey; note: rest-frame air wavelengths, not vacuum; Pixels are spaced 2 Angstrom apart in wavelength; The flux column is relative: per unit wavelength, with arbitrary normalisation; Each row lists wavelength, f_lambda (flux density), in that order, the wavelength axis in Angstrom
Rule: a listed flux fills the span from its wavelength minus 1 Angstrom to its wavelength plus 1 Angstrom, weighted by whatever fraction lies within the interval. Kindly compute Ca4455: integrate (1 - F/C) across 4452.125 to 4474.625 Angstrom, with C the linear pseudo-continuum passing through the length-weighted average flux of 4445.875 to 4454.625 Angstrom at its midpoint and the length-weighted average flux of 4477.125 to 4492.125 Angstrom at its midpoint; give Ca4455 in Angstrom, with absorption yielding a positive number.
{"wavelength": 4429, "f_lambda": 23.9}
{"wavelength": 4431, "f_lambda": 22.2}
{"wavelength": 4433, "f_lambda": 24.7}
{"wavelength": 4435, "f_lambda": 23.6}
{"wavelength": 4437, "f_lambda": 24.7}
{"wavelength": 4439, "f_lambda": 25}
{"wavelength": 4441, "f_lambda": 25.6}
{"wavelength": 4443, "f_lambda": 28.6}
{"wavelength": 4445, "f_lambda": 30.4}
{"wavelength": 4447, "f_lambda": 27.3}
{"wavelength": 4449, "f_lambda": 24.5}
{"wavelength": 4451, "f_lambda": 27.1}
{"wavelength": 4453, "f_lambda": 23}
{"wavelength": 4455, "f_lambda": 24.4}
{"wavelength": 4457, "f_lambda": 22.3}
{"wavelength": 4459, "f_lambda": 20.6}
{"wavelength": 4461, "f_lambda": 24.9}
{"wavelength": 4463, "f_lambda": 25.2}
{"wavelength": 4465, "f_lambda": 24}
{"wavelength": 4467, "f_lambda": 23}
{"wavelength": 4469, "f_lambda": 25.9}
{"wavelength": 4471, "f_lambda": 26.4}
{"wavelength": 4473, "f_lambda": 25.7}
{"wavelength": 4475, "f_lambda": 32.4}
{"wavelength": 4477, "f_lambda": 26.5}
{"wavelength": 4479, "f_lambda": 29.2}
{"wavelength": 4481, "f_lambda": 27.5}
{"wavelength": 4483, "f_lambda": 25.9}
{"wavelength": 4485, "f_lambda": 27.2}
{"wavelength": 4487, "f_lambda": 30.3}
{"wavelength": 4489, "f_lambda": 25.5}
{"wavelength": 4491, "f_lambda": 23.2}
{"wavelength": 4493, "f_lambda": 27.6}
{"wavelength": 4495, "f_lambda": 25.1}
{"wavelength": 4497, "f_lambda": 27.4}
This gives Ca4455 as 1.5 Angstrom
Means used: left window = 25.5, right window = 26.9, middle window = 24.4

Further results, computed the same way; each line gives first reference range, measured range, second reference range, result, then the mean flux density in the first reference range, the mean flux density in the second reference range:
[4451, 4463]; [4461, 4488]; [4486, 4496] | -1.92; 23.6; 26.3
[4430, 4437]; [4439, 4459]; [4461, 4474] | -1.10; 23.7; 25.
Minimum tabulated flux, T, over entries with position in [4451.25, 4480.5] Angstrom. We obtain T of 20.6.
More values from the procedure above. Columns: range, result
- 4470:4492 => 23.2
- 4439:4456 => 23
